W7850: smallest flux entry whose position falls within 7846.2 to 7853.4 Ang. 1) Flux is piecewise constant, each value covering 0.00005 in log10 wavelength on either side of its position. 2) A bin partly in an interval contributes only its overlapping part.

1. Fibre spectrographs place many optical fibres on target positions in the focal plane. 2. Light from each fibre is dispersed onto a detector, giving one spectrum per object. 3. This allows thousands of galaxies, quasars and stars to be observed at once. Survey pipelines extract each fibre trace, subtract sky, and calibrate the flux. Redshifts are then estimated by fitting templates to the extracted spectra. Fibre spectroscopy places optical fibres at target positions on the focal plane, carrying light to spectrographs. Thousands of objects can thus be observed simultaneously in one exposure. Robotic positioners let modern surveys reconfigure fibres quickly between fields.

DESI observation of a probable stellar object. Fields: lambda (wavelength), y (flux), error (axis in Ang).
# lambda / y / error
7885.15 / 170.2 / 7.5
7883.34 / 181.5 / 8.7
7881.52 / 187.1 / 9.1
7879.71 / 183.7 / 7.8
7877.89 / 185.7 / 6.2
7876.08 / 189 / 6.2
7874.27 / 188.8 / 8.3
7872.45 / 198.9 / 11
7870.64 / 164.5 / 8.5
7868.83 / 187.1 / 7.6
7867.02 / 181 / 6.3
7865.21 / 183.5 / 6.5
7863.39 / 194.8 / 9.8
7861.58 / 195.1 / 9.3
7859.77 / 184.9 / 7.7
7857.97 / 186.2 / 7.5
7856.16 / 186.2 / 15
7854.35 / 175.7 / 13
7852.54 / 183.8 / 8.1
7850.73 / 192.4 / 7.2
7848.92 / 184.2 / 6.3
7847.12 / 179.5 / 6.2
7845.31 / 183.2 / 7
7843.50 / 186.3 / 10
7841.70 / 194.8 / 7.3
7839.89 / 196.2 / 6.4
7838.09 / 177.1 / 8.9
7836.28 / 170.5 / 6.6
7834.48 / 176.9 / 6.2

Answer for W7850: 179.5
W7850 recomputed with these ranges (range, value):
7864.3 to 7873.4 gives 164.5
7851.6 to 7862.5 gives 175.7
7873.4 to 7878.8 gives 185.7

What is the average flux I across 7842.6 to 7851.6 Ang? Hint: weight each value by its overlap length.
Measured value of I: 185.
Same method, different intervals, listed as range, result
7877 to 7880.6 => 184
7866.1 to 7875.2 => 184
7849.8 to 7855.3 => 184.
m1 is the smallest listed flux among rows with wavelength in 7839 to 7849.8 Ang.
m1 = 179.5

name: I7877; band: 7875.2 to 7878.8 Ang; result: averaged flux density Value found 187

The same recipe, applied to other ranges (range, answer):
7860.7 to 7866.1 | 191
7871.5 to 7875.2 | 193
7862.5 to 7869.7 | 186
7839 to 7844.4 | 192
